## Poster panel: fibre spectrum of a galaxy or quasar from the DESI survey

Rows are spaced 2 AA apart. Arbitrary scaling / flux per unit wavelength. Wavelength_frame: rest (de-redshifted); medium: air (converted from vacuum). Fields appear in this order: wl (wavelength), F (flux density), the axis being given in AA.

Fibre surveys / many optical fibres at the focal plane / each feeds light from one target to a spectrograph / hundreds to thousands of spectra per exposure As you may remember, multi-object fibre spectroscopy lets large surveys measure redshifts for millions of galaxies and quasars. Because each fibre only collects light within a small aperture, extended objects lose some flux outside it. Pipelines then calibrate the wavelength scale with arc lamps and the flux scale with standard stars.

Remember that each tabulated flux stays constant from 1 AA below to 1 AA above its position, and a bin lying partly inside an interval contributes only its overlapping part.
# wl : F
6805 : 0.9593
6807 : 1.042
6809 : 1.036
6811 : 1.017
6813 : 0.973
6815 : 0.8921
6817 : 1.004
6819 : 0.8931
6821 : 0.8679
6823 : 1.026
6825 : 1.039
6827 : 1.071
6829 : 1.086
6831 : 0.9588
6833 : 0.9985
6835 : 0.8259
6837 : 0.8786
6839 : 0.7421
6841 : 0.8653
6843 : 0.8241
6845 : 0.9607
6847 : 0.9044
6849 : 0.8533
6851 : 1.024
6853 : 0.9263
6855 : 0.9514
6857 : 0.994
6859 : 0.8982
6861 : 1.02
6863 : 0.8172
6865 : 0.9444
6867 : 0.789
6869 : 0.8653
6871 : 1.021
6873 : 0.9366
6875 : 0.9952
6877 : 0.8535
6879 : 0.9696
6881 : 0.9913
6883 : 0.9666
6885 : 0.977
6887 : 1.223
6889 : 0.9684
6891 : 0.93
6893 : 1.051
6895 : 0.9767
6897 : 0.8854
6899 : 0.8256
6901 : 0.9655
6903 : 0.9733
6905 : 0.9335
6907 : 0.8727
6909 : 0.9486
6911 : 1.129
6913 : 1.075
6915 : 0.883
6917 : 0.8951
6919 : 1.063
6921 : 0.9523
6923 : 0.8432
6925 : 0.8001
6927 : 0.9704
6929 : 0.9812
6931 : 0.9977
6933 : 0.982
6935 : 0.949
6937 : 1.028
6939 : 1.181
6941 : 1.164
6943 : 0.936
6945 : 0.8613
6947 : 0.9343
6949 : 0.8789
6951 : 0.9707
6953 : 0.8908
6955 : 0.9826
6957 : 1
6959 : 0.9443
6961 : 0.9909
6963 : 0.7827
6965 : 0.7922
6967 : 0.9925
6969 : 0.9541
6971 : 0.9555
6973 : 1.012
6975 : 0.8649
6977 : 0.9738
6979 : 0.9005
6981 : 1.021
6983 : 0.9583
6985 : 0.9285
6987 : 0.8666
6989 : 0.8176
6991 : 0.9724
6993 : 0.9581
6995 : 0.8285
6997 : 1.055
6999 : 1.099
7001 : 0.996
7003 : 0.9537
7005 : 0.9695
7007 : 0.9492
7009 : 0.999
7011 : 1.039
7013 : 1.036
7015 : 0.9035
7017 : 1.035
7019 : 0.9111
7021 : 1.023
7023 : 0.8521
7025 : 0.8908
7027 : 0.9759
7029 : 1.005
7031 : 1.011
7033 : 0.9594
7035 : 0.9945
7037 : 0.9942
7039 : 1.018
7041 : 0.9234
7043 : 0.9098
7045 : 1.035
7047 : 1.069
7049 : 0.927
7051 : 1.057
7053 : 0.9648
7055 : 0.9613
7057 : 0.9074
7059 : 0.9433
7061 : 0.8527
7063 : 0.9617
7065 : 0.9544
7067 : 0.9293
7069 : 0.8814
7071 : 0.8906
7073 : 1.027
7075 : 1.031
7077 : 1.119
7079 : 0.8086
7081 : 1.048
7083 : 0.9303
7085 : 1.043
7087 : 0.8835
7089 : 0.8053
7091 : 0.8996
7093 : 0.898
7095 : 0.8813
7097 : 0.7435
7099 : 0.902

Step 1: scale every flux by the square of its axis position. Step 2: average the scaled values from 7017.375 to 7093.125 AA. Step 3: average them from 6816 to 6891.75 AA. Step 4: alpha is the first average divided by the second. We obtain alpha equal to 1.1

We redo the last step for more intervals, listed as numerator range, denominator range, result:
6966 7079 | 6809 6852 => 1.08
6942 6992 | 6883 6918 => 0.97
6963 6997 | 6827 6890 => 1.02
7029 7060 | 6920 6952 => 1.05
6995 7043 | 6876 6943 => 1.03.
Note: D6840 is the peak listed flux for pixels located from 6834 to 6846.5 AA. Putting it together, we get 0.9607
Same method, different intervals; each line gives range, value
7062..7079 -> 1.119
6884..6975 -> 1.223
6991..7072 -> 1.099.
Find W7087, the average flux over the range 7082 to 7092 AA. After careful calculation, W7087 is 0.912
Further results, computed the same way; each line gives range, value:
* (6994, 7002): 0.995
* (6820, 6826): 0.978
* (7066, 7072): 0.9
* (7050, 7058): 0.973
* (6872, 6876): 0.966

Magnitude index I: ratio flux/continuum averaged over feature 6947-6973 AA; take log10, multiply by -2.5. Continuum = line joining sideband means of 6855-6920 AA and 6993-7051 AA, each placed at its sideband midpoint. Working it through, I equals 0.04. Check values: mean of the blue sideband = 0.957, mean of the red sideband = 0.978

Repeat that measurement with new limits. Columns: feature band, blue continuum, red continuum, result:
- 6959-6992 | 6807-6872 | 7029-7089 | 0.03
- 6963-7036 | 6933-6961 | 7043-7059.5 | 0.03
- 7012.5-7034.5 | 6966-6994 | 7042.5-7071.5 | -0.02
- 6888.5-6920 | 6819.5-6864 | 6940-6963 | -0.02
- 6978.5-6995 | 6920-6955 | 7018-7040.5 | 0.05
